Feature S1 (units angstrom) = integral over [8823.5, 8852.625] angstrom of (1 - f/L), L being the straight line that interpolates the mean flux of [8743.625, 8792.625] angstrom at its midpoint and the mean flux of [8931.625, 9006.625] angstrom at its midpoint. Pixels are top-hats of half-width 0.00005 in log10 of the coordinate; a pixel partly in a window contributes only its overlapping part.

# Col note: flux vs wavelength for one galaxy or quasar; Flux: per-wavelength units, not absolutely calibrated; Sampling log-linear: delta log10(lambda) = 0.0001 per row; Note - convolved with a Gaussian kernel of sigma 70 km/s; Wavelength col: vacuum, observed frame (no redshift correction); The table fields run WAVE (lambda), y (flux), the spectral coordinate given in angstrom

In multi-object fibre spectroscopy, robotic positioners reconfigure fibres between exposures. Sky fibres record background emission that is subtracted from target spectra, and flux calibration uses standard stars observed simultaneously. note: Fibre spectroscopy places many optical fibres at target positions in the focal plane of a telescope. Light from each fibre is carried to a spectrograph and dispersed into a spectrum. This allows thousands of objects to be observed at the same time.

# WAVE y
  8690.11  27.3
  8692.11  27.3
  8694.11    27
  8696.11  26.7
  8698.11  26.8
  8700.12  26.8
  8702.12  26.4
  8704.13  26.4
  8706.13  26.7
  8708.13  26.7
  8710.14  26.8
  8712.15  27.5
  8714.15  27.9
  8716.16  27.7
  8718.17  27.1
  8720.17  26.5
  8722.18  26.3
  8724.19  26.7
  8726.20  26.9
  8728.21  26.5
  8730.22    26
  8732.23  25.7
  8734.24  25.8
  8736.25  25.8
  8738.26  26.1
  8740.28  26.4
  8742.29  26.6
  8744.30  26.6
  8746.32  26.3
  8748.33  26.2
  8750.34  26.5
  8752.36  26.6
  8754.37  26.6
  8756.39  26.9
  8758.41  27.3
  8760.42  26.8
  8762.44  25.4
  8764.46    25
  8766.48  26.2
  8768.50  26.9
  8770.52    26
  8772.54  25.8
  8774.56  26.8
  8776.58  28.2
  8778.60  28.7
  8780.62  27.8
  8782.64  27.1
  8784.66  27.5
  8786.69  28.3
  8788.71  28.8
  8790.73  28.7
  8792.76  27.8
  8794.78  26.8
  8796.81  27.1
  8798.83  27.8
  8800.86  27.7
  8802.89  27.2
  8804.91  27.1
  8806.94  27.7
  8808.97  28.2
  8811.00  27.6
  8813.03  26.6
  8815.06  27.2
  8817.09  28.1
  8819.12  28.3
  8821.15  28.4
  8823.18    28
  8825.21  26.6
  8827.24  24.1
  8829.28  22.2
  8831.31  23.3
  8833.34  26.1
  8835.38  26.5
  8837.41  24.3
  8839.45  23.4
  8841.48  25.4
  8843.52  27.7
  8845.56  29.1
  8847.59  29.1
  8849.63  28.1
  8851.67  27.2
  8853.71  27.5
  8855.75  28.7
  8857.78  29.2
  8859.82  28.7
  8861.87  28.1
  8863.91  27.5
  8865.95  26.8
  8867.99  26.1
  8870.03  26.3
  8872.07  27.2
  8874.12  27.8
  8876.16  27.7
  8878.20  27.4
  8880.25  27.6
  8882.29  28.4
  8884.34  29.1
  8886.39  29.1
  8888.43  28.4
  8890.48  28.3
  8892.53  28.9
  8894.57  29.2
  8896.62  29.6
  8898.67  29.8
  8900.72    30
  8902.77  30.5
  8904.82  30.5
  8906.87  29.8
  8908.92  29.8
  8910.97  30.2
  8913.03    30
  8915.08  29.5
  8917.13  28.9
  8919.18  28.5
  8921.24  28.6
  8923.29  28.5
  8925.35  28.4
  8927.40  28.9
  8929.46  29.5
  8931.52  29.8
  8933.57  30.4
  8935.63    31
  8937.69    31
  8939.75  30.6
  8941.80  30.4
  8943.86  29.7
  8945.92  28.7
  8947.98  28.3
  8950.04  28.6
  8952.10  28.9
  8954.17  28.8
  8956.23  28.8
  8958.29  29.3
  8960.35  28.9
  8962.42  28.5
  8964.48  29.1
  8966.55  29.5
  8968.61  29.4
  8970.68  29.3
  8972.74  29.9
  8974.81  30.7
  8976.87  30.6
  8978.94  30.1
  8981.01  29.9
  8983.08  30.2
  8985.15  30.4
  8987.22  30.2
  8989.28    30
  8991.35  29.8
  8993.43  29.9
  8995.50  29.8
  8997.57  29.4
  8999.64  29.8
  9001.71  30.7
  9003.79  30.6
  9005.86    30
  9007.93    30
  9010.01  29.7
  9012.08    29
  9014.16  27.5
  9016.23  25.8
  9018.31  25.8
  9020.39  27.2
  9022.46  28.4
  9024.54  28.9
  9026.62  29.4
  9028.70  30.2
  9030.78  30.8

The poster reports 2.0 angstrom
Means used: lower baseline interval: 27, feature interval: 26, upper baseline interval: 29.8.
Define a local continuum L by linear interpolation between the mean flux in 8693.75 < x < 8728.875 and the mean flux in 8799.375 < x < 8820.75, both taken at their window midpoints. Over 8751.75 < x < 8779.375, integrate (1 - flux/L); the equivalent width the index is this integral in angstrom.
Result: 0.6 angstrom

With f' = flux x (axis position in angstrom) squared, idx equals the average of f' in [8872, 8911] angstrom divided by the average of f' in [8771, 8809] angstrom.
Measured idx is 1.1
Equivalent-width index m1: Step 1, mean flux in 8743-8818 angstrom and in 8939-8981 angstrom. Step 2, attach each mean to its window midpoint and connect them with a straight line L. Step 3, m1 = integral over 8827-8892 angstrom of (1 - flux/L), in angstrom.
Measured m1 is 2.3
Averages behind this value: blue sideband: 27.1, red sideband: 29.4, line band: 27.1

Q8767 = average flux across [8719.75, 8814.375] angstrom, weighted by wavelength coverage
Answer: 26.9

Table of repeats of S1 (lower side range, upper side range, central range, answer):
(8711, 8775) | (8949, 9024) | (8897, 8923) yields -1.1 angstrom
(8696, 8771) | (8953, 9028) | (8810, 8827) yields 0.0 angstrom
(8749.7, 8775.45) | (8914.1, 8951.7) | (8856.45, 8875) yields 0.4 angstrom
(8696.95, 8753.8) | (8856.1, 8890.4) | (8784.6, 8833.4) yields 0.4 angstrom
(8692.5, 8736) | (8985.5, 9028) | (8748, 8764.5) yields 0.4 angstrom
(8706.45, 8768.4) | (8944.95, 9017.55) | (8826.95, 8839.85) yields 1.6 angstrom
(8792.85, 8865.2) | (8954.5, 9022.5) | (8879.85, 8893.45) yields -0.3 angstrom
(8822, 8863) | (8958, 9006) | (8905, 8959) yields -1.4 angstrom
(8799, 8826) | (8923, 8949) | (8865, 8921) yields 0.4 angstrom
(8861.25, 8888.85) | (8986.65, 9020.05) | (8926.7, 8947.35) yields -1.2 angstrom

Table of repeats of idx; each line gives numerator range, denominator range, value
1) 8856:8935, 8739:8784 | 1.11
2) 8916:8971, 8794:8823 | 1.09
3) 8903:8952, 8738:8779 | 1.16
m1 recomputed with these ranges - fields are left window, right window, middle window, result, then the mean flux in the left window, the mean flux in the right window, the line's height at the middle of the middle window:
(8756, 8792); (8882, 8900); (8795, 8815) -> 0.2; 27.1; 29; 27.6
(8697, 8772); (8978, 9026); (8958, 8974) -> -0.2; 26.5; 29.3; 28.9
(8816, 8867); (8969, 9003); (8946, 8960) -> 0.3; 26.9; 30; 29.3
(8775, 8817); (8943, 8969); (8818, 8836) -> 1.3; 27.7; 28.9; 27.9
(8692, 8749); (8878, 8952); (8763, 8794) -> 0.2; 26.6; 29.3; 27.4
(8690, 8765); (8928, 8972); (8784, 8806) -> -0.2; 26.6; 29.4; 27.5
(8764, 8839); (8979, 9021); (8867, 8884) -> 0.3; 26.9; 29.3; 27.8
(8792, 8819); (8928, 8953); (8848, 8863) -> 0.0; 27.5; 29.7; 28.3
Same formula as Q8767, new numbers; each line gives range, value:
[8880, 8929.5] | 29.2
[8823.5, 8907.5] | 27.6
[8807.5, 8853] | 26.6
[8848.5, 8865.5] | 28.1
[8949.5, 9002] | 29.6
